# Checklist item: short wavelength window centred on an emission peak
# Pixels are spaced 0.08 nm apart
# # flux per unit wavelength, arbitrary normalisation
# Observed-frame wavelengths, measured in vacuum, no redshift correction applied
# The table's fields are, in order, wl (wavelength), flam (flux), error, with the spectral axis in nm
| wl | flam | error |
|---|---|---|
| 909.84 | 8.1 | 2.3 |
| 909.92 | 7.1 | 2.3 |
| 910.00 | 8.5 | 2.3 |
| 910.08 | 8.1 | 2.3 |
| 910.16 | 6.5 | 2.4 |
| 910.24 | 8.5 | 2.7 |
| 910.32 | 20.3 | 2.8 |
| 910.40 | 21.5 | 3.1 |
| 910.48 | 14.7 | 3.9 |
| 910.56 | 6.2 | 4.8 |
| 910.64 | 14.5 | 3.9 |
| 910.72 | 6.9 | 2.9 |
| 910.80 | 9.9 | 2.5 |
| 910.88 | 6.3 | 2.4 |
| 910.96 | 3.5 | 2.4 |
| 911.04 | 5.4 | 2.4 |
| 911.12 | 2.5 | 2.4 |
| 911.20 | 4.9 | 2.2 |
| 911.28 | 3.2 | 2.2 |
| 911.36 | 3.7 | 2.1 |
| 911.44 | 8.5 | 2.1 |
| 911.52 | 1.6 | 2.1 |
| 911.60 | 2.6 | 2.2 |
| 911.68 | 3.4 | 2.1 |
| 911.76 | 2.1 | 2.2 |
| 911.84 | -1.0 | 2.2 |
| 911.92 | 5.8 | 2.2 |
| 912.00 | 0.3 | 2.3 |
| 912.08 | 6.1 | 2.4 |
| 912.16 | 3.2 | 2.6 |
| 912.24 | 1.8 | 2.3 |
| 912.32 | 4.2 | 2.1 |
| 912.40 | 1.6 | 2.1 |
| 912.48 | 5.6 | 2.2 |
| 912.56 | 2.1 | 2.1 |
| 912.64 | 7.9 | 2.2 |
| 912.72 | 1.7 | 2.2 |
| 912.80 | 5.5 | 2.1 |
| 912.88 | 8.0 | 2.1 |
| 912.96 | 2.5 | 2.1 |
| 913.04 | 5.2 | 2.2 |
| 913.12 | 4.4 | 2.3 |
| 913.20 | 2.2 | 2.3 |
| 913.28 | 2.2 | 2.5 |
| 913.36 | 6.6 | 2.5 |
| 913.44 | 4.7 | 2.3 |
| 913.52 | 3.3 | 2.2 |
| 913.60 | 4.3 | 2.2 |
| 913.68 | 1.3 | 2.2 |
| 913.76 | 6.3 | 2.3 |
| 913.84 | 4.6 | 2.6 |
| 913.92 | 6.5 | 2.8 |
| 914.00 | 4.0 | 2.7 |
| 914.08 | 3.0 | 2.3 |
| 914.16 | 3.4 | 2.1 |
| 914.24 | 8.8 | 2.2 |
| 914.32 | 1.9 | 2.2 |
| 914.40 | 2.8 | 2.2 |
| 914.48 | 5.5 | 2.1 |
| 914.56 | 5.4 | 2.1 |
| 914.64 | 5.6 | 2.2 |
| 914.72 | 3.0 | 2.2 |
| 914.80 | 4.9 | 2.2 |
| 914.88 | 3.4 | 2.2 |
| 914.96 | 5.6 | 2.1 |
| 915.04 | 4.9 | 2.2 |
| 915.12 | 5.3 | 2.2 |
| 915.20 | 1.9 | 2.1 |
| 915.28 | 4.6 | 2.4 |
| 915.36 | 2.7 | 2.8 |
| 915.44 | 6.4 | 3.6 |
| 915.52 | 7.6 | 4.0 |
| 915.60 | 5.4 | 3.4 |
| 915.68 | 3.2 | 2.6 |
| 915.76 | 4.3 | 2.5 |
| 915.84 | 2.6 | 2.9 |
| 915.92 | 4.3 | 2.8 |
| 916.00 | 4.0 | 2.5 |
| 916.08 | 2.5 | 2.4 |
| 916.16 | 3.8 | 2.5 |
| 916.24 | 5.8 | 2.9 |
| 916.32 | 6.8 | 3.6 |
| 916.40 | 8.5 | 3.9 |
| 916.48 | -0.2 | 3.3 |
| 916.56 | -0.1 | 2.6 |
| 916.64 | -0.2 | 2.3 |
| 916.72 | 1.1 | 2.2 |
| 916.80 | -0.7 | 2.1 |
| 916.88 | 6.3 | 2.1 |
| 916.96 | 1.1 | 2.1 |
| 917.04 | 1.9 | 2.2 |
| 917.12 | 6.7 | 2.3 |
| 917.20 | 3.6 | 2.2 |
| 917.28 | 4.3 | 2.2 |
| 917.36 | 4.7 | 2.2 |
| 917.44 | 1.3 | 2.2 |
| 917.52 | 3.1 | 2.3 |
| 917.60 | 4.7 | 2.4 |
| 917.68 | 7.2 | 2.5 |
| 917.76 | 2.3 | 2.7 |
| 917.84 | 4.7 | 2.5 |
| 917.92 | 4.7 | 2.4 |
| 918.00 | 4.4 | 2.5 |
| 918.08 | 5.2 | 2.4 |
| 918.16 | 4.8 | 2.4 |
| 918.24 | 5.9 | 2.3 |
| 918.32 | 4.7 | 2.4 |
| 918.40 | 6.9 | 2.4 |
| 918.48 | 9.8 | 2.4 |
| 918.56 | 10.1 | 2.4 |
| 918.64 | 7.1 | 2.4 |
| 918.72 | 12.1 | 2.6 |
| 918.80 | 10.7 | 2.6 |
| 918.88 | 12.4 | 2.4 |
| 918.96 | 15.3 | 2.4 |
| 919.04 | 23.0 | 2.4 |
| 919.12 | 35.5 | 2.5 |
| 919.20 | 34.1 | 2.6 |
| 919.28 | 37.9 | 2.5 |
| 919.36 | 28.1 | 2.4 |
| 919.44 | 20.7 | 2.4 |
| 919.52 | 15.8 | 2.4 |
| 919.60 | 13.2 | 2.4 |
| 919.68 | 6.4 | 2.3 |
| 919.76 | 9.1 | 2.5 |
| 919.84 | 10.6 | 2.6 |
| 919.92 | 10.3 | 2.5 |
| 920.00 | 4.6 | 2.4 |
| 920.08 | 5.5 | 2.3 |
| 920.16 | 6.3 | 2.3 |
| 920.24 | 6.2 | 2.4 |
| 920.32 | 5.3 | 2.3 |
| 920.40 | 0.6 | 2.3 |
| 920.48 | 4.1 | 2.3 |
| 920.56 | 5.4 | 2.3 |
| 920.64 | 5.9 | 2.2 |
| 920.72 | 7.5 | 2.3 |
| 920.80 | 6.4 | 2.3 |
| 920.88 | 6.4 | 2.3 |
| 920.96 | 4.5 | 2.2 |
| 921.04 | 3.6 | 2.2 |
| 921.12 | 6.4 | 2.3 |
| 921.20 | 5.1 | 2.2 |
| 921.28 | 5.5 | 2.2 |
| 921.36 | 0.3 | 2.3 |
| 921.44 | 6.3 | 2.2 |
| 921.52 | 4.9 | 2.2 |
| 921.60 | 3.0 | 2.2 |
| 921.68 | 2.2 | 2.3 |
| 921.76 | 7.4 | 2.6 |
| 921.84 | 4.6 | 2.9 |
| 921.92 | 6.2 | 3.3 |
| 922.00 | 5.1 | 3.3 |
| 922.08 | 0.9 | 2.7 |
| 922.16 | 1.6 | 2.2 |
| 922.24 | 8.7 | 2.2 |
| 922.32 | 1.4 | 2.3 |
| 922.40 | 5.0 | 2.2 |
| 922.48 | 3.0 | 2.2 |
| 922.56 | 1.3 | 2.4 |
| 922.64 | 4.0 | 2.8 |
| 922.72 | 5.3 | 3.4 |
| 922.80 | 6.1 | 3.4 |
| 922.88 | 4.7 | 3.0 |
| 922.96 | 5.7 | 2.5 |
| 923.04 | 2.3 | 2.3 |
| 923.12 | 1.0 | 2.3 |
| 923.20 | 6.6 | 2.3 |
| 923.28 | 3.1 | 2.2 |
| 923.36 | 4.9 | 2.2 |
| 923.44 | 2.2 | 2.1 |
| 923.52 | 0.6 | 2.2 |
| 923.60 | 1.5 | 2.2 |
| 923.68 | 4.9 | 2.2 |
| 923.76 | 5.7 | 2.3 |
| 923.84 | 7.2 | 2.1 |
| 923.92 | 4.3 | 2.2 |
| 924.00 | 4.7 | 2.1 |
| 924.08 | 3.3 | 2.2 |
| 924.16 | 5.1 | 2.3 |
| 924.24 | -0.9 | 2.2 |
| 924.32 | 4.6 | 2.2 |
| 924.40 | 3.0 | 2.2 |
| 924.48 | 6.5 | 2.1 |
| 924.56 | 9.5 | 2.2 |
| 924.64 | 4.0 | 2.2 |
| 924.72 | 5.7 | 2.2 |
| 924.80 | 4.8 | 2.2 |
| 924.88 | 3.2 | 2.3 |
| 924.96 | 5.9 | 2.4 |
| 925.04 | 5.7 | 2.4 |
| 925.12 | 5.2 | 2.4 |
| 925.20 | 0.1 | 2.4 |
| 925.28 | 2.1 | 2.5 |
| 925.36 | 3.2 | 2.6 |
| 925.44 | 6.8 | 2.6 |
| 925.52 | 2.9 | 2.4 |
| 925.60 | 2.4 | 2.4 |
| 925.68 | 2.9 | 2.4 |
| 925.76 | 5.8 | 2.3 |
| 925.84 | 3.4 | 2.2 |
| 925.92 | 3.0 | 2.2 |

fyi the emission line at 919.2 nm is [O III]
